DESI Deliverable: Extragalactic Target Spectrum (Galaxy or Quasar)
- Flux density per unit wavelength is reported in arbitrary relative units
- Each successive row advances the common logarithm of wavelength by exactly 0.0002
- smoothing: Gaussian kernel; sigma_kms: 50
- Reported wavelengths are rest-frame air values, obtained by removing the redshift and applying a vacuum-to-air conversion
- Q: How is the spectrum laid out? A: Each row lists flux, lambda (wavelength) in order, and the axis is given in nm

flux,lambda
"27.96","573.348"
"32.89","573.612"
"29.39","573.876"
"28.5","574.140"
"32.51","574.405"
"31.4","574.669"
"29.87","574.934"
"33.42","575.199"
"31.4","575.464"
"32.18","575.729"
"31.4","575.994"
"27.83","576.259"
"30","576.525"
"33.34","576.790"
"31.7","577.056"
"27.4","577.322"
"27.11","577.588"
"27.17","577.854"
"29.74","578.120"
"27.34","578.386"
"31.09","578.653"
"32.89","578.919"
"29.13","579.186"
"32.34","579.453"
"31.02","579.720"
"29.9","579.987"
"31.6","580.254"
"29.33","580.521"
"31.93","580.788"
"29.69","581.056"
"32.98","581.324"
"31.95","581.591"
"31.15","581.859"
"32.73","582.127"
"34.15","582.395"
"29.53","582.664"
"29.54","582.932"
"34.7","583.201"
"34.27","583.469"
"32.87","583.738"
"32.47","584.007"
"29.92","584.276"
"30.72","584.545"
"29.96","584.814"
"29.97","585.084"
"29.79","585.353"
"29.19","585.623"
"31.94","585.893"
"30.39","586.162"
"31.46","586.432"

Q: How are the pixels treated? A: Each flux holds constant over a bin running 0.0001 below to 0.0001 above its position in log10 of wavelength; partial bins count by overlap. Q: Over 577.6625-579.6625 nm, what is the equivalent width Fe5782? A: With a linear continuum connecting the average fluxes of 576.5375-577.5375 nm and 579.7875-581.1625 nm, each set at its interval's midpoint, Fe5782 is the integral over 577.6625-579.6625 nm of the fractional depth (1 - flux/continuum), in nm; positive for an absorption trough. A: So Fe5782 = 0.04 nm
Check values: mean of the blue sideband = 30.4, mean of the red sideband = 30.5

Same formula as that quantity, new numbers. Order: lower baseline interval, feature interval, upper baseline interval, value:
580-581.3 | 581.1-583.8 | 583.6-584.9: -0.111 nm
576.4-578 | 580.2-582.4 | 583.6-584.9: -0.079 nm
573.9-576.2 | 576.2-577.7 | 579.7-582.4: 0.074 nm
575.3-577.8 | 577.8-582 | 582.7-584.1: 0.095 nm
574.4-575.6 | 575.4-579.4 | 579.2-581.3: 0.163 nm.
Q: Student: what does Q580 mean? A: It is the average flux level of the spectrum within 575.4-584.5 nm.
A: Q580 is 30.9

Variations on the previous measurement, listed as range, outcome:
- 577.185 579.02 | 28.9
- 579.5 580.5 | 30.8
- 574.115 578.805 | 30.2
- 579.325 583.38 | 31.5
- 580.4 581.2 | 30.3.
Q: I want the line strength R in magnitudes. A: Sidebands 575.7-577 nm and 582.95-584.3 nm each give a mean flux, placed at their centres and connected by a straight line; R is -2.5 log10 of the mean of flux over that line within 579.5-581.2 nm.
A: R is 0.04 mag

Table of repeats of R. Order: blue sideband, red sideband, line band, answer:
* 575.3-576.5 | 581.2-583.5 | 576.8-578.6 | 0.08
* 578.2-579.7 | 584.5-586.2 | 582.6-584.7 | -0.05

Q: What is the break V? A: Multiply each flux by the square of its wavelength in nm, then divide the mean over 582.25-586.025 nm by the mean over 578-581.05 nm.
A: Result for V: 1.04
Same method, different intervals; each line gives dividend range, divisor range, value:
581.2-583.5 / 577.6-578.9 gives 1.13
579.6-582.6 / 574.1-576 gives 1.02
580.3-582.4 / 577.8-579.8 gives 1.06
